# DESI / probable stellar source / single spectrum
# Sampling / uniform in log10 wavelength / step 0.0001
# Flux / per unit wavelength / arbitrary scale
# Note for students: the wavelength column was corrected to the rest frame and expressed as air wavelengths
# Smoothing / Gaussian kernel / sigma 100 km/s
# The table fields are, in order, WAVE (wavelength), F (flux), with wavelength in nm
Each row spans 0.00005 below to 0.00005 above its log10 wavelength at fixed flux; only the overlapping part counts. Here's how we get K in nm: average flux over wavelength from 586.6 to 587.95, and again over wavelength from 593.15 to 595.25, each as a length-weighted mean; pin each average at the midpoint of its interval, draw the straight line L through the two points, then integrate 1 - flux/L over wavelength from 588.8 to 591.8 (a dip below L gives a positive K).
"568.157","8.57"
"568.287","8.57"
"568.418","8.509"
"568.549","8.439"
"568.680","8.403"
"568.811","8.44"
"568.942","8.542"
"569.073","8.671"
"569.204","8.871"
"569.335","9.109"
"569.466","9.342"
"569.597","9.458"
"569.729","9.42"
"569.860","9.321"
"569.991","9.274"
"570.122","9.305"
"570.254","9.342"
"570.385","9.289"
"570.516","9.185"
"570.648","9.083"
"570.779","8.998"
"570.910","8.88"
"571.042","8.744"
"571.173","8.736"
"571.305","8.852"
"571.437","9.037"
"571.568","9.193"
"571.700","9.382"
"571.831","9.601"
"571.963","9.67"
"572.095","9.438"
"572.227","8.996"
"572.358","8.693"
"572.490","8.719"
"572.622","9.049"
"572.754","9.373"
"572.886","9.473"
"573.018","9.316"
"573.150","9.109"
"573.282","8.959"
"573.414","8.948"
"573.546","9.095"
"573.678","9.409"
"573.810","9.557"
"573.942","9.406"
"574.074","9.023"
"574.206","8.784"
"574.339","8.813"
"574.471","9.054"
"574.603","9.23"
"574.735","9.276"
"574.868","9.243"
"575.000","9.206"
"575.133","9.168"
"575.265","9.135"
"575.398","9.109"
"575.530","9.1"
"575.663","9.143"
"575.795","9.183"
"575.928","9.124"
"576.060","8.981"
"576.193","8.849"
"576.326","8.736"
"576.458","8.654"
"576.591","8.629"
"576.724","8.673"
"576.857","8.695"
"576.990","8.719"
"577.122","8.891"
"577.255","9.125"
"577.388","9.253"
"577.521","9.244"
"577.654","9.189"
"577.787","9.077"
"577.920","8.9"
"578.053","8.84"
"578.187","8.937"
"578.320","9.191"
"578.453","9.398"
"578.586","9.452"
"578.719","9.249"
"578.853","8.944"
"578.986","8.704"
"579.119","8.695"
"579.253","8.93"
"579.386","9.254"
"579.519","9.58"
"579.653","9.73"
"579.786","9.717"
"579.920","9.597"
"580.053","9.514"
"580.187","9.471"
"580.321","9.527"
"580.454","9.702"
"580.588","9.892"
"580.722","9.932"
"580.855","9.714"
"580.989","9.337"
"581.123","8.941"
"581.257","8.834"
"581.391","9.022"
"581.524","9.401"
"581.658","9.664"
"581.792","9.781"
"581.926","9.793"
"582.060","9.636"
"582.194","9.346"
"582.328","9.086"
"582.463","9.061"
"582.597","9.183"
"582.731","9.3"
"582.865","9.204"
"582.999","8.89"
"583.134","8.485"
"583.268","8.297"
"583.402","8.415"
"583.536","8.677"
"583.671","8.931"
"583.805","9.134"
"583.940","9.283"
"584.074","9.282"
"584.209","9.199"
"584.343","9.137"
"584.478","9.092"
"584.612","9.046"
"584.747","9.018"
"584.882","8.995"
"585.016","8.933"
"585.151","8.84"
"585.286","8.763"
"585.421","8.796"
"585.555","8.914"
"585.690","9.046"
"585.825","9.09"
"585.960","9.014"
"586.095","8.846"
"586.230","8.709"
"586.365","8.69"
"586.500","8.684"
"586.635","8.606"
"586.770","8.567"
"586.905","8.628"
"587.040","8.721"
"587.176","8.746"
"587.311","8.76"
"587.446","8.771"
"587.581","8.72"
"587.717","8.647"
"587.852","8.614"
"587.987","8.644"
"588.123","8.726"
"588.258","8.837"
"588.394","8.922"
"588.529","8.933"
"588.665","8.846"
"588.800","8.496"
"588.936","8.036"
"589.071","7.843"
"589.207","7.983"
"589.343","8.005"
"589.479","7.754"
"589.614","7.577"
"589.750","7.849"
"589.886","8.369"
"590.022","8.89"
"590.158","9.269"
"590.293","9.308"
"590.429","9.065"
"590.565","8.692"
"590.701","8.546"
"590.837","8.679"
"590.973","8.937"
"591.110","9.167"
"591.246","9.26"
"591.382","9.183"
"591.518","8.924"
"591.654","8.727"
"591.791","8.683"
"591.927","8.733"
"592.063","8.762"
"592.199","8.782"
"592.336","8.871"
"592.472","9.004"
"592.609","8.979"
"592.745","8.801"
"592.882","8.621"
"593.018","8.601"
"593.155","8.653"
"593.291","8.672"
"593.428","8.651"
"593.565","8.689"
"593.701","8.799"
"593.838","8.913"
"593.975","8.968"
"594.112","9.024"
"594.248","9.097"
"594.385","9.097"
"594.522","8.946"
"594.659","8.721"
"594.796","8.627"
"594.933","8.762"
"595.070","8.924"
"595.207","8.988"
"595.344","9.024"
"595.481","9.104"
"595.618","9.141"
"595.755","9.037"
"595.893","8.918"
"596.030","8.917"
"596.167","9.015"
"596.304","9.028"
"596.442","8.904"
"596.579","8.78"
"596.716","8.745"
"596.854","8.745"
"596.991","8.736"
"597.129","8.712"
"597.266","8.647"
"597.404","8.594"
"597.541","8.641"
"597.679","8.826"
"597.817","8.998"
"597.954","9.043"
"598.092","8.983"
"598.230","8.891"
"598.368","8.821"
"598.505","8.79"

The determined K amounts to 0.06 nm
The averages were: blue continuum 8.68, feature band 8.57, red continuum 8.85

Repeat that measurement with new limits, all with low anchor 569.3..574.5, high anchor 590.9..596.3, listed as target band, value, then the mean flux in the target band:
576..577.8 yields 0.039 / 8.9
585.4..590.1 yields 0.203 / 8.58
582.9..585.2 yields 0.022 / 8.93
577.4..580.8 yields -0.088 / 9.31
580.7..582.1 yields -0.062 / 9.45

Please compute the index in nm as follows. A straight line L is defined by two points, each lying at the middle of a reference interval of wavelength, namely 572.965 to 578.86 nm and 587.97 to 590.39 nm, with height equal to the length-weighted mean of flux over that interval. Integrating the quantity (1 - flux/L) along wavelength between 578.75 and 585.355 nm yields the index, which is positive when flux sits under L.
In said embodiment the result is -0.31 nm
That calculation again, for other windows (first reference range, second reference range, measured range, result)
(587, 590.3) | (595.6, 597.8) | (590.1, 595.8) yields -0.14 nm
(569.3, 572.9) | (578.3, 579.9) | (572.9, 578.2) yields 0.10 nm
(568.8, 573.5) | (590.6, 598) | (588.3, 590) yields 0.13 nm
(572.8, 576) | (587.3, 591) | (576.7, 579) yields -0.01 nm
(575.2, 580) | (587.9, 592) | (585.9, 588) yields 0.01 nm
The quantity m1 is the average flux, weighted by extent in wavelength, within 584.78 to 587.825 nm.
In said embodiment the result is 8.79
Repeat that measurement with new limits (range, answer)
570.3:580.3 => 9.12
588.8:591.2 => 8.48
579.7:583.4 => 9.33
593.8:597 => 8.93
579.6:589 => 9.04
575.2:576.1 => 9.12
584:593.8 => 8.75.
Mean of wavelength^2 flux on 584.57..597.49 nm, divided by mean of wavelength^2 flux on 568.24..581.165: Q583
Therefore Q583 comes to 1.02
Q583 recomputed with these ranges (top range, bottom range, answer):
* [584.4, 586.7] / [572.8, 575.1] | 1.01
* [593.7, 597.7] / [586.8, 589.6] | 1.07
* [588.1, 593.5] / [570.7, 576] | 1.01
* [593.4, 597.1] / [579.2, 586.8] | 1.01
